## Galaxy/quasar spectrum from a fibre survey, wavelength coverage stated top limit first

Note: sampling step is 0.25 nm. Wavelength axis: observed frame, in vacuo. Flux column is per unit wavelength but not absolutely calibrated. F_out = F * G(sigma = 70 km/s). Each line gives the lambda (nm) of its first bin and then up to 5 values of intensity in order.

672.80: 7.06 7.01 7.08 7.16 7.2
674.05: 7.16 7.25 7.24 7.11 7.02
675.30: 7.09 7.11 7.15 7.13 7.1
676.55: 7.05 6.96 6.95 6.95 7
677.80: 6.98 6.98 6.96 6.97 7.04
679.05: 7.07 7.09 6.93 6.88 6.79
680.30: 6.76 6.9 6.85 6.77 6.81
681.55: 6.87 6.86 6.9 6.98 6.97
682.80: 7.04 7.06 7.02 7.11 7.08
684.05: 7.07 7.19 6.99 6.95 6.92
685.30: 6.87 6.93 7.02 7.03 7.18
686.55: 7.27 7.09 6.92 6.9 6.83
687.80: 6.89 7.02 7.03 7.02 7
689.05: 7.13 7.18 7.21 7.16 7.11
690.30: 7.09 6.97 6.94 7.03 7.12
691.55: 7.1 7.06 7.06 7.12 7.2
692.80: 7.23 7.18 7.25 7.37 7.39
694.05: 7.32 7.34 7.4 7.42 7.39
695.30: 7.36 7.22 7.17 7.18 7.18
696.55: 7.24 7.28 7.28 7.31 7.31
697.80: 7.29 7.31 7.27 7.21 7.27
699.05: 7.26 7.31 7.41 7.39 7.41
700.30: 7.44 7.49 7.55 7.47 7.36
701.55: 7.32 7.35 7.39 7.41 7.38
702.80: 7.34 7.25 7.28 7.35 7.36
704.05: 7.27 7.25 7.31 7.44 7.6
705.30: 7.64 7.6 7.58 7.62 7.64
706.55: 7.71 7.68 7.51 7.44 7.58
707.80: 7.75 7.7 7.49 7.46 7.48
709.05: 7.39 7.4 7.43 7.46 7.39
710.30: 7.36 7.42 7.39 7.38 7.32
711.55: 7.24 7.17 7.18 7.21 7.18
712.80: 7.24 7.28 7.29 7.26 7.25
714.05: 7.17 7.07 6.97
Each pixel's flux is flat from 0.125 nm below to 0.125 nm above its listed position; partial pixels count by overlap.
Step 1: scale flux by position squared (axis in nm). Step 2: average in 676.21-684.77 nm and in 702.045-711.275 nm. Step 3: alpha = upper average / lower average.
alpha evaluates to 1.2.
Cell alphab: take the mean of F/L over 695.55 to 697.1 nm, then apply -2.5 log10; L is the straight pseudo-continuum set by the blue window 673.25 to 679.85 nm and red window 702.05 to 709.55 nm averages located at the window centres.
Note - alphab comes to 0.02 mag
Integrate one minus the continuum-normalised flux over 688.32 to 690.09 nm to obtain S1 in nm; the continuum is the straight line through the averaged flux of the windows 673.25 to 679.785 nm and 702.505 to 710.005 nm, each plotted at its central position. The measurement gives 0.03 nm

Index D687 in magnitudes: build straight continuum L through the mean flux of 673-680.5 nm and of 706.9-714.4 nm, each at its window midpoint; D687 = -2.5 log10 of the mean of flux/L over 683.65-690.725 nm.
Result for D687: 0.02 mag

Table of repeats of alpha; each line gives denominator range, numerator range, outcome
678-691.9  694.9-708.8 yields 1.11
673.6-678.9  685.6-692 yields 1.03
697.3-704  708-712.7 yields 1.03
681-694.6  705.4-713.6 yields 1.12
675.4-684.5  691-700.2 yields 1.09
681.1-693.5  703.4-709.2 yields 1.13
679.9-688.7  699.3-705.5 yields 1.12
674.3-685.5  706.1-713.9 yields 1.16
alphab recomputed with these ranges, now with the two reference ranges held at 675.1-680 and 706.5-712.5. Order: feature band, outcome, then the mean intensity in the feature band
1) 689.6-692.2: 0.02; 7.07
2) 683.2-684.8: 0.01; 7.07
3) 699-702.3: -0.01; 7.4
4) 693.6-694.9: -0.02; 7.37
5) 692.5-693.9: -0.01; 7.27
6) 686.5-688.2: 0.03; 6.98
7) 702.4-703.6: 0.00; 7.32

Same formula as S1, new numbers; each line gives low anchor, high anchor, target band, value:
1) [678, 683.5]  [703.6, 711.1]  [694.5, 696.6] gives -0.01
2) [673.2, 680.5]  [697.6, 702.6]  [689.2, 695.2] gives 0.05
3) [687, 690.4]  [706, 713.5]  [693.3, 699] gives -0.10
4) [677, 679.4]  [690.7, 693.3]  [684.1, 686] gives 0.02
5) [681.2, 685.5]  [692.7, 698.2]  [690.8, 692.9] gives 0.03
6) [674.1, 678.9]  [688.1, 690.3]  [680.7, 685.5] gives 0.08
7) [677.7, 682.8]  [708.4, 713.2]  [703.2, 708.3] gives -0.17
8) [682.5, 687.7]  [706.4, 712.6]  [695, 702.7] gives -0.08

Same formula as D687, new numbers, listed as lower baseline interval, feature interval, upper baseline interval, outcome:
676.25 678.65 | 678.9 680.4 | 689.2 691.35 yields 0.012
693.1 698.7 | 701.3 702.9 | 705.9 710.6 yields 0.006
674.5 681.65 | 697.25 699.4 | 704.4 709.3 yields 0.015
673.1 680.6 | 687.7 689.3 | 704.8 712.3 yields 0.026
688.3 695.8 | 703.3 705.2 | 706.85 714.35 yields -0.009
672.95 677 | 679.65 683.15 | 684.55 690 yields 0.028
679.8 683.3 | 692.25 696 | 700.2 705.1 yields -0.017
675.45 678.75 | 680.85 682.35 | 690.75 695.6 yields 0.035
